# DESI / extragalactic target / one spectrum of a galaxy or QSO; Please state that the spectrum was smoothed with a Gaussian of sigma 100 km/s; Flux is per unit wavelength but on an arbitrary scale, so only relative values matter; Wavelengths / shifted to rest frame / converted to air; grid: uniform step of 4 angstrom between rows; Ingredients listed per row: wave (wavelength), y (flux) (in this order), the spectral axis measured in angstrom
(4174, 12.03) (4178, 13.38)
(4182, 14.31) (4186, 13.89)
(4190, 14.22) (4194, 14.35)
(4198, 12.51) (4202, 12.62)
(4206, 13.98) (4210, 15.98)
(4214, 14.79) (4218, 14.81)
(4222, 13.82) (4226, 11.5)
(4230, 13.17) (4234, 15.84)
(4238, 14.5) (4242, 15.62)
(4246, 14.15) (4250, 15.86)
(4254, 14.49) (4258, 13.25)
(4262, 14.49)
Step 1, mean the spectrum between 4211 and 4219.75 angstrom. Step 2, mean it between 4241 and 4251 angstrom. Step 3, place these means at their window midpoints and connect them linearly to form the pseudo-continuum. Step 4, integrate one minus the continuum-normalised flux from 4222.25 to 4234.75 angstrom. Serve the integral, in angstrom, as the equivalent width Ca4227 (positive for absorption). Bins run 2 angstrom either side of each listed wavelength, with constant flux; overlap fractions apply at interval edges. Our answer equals 1.4 angstrom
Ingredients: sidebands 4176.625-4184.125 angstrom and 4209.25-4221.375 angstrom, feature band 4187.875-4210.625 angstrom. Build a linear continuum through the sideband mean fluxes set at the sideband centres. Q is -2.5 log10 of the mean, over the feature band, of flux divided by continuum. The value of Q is 0.05 mag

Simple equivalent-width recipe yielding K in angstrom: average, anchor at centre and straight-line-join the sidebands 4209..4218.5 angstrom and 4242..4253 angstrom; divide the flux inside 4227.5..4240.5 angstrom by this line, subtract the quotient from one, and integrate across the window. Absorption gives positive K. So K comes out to 0.6 angstrom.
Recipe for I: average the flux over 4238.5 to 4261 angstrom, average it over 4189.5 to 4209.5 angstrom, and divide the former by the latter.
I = 1.07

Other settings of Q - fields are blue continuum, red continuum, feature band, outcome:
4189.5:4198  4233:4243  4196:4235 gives 0.05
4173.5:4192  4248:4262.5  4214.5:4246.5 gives 0.00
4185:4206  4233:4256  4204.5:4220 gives -0.06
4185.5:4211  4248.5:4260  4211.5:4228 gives 0.02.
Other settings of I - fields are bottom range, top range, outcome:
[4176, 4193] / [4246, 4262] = 1.04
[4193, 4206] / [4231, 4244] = 1.15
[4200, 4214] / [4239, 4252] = 1.06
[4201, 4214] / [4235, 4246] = 1.04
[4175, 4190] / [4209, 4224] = 1.07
